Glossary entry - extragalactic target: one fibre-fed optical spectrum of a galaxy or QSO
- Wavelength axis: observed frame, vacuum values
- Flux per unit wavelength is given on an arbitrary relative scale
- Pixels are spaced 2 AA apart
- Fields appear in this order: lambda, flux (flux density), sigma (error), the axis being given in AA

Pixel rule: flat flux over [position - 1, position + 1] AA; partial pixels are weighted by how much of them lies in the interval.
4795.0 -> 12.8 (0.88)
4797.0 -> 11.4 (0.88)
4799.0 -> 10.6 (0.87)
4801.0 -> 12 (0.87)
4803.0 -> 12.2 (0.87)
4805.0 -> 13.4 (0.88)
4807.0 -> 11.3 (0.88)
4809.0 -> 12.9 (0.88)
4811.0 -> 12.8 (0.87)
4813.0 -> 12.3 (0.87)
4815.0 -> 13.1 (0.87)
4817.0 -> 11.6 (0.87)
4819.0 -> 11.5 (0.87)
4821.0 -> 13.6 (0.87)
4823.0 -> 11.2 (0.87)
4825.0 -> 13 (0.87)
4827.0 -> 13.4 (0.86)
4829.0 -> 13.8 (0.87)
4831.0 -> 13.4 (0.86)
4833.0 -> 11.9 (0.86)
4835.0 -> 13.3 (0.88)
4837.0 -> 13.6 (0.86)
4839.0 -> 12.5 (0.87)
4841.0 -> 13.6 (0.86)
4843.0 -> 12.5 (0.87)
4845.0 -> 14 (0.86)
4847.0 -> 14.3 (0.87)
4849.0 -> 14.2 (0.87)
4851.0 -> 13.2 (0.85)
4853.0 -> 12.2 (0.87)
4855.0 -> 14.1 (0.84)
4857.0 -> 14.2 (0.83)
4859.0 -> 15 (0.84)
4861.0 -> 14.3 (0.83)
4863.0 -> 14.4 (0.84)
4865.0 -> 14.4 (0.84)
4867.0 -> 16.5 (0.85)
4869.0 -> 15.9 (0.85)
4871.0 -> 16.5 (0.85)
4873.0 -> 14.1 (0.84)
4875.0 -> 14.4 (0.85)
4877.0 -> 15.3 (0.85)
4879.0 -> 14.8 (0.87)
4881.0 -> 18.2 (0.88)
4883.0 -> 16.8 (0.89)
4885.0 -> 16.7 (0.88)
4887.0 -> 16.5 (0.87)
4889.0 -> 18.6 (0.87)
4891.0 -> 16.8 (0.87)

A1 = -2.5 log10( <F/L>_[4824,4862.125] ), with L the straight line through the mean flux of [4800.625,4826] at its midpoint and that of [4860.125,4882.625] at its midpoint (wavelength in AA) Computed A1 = 0.03 mag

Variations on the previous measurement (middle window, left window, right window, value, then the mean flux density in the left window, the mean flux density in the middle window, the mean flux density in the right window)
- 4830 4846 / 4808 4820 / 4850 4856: -0.02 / 12.4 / 13.1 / 13.2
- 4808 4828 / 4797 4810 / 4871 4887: 0.02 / 12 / 12.5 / 15.8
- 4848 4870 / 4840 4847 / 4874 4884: 0.01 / 13.5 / 14.4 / 15.9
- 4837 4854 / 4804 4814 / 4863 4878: 0.06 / 12.5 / 13.3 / 15.2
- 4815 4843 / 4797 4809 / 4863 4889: 0.05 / 11.9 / 12.8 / 15.9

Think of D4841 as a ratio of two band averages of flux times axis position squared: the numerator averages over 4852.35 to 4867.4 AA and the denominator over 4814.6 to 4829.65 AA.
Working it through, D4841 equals 1.2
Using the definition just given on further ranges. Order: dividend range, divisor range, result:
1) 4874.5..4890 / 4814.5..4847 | 1.30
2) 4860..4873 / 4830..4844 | 1.19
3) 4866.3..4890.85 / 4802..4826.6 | 1.34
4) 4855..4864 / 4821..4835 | 1.14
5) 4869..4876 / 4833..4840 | 1.18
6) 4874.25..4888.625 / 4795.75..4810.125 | 1.40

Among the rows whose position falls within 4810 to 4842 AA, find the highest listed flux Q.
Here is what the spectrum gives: 13.8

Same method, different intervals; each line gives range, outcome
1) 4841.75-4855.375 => 14.3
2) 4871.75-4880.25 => 15.3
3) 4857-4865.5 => 15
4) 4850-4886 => 18.2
